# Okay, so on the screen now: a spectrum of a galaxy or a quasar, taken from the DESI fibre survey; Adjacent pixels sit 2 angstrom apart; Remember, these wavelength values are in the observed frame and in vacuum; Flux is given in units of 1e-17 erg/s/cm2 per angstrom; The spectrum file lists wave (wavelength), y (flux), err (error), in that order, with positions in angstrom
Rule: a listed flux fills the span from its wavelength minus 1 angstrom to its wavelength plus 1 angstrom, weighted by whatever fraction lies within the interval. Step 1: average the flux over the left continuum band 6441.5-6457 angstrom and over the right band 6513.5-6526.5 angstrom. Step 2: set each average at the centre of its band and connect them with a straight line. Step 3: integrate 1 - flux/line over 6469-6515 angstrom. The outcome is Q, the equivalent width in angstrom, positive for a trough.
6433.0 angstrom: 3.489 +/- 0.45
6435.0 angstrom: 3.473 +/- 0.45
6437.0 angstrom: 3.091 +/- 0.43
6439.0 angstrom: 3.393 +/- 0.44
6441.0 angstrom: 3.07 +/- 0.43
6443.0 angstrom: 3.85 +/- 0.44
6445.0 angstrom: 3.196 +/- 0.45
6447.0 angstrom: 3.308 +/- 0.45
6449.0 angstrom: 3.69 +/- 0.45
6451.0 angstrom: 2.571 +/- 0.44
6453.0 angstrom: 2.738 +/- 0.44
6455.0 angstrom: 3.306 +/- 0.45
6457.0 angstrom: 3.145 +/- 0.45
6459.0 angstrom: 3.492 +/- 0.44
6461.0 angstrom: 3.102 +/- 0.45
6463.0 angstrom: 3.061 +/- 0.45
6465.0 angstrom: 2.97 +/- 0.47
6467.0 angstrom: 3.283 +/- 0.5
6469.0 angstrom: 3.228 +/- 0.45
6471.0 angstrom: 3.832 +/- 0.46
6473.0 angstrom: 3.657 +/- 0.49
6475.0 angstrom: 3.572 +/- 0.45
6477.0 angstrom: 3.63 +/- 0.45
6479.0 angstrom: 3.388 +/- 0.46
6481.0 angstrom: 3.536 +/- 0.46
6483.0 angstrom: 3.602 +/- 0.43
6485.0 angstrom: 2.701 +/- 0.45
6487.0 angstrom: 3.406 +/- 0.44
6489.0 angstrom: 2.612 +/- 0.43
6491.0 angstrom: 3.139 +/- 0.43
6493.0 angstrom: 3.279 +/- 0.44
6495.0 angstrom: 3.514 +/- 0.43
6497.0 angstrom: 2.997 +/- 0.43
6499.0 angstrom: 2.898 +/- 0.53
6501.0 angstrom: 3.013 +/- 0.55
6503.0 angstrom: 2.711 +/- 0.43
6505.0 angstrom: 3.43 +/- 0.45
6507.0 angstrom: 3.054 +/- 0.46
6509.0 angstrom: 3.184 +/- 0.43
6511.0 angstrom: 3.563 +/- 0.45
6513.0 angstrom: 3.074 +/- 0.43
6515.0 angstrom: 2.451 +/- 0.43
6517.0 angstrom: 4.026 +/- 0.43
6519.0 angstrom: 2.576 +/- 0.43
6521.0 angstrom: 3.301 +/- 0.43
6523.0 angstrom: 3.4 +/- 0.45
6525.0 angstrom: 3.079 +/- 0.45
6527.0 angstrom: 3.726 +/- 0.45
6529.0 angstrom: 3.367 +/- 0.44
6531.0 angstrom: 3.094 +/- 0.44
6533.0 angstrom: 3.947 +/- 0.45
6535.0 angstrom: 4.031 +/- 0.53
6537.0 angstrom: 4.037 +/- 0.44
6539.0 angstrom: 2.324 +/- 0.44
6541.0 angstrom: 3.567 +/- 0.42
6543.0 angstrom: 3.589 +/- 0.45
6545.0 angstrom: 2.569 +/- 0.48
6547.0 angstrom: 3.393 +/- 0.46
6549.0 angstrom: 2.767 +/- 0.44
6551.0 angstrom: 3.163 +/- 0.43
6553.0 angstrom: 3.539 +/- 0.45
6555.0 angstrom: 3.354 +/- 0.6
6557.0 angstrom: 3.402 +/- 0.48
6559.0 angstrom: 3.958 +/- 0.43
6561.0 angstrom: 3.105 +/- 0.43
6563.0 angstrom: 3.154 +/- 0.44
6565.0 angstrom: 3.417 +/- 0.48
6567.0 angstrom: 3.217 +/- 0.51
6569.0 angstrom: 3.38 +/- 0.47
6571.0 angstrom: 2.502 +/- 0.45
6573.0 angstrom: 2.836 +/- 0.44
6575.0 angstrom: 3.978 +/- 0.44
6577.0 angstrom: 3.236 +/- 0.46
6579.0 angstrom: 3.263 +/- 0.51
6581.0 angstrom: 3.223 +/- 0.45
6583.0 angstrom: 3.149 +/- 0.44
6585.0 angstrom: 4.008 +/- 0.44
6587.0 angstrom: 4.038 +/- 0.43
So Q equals -0.9 angstrom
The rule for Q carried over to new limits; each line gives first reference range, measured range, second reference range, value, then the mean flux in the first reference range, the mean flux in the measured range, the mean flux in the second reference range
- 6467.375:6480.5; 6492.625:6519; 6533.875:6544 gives 2.86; 3.54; 3.14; 3.51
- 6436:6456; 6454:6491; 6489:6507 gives -1.73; 3.22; 3.3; 3.09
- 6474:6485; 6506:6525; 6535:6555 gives 1.02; 3.47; 3.18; 3.26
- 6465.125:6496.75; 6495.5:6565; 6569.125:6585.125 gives 0.50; 3.34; 3.26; 3.24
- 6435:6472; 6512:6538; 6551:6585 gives -0.83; 3.25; 3.39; 3.31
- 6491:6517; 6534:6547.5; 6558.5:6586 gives -0.55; 3.13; 3.36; 3.3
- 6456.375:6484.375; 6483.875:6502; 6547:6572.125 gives 1.55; 3.39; 3.07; 3.25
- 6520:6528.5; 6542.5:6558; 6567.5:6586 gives 0.56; 3.38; 3.21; 3.28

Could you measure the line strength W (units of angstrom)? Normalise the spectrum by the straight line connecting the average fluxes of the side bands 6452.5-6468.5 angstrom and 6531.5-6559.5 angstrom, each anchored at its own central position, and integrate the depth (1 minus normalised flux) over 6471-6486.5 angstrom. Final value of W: -1.3 angstrom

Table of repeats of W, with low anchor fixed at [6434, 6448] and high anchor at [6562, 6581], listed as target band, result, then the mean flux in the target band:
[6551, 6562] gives -0.7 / 3.44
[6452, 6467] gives 0.9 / 3.13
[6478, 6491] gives 0.4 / 3.2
